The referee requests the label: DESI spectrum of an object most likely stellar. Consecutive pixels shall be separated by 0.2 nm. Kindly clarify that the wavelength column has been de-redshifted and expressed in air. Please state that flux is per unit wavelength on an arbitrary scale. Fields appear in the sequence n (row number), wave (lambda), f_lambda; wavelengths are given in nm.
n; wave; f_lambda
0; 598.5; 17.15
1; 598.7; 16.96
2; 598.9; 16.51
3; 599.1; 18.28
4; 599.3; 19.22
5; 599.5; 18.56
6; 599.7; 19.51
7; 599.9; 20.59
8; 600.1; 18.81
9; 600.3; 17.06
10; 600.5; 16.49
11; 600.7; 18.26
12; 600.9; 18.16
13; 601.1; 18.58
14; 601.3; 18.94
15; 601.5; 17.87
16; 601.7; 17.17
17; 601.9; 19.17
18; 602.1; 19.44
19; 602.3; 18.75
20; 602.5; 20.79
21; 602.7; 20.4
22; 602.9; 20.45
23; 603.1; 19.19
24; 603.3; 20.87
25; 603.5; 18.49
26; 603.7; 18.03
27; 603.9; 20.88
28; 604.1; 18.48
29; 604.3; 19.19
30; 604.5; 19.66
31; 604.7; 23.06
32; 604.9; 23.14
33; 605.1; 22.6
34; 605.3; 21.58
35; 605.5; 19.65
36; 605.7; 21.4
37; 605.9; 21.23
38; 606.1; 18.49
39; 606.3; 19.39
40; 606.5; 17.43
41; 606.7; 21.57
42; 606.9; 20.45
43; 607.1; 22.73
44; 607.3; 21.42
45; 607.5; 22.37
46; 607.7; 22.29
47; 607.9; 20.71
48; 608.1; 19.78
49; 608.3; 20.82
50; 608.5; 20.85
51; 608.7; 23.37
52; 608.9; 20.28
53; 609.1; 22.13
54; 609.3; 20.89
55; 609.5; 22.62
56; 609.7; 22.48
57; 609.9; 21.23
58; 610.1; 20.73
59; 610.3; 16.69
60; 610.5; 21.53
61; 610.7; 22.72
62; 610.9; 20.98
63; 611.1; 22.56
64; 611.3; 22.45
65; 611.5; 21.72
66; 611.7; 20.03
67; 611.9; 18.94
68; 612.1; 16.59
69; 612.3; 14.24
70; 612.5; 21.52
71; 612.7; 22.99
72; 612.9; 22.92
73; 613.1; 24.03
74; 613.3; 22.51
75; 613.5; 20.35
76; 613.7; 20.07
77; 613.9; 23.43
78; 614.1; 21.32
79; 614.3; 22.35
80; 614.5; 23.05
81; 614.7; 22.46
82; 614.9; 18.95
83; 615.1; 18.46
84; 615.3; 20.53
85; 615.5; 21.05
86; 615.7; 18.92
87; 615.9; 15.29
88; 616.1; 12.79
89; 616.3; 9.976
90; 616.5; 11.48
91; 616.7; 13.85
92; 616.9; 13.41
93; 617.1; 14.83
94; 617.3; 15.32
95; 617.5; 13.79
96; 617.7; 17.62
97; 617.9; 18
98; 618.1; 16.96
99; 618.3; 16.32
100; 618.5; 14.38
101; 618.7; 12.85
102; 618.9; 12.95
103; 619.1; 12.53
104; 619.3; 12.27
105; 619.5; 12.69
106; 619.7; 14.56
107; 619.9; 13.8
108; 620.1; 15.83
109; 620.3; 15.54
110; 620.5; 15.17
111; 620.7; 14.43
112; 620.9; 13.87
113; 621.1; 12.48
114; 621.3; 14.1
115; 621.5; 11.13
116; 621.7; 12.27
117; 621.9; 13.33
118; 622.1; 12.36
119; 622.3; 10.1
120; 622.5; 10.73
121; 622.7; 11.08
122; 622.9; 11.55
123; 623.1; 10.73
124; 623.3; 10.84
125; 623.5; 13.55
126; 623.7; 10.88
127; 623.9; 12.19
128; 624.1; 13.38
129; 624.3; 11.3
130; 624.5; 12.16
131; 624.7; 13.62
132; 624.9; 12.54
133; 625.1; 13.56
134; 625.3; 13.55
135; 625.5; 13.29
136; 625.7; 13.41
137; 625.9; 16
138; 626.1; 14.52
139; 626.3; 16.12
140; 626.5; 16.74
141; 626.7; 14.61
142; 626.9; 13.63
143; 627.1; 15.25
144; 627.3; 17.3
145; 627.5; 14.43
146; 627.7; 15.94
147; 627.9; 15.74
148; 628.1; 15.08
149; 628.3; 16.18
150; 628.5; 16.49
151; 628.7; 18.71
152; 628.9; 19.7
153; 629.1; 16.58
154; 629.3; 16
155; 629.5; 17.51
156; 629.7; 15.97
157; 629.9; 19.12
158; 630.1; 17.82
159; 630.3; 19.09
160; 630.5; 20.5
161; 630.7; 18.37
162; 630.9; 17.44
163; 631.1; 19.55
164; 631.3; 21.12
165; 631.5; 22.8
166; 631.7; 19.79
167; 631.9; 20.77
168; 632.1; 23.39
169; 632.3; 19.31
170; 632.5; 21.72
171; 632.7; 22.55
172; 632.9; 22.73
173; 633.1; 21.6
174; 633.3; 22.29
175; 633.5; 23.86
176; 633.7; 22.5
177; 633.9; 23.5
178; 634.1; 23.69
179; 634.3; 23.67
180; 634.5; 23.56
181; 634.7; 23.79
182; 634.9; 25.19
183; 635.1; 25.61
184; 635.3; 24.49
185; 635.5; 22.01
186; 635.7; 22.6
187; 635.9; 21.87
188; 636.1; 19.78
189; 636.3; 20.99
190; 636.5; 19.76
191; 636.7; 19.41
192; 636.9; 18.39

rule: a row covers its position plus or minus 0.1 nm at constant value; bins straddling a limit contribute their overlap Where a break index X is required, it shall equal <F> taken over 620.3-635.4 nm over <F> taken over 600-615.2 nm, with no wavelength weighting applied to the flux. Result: 0.83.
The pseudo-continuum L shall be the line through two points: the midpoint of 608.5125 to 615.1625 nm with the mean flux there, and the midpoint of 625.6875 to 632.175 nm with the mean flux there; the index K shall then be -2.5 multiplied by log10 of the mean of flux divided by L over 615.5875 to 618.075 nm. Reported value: 0.34 mag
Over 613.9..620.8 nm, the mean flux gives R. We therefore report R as 16.1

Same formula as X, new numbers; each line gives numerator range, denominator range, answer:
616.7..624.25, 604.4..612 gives 0.64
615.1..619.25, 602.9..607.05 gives 0.75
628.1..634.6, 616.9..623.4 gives 1.49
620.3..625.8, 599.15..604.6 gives 0.66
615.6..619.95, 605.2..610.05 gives 0.68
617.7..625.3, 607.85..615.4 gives 0.63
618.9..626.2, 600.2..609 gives 0.65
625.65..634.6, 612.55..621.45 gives 1.12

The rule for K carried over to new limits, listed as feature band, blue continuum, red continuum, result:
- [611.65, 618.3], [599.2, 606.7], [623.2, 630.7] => -0.058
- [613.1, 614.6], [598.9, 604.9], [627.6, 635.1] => -0.128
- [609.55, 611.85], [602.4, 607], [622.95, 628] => -0.152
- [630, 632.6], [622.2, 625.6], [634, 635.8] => -0.007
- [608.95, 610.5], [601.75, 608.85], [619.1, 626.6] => -0.129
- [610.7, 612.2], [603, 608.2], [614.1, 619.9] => -0.133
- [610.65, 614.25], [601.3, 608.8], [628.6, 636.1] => -0.028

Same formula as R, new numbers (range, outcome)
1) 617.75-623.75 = 13.3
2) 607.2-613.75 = 21.1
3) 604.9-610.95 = 21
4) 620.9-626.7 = 12.8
